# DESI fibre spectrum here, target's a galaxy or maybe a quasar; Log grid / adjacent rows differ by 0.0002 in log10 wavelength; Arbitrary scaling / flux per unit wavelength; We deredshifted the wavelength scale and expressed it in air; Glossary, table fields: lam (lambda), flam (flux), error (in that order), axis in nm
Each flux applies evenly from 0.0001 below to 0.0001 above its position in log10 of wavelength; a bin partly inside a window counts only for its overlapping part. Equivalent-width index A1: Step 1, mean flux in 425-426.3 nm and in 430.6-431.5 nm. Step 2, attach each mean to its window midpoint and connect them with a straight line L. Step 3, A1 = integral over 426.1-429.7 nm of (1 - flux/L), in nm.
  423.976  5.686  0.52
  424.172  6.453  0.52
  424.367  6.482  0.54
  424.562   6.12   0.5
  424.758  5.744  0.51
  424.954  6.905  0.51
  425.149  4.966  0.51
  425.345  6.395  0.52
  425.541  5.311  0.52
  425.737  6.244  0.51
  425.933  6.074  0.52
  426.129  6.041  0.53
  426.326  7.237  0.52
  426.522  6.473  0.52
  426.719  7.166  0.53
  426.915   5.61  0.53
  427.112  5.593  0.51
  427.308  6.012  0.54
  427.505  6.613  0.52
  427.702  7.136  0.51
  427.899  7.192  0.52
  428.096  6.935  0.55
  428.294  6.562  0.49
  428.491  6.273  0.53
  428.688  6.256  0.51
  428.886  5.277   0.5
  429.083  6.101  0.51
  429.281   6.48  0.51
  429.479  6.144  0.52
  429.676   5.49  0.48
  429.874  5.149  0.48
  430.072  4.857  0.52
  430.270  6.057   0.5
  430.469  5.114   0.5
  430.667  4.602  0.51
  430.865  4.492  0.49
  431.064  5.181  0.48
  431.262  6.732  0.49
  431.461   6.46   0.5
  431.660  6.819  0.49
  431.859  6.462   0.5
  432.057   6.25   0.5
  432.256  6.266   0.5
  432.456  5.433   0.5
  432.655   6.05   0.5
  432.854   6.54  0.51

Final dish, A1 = -0.39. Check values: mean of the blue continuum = 5.96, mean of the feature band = 6.37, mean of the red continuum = 5.46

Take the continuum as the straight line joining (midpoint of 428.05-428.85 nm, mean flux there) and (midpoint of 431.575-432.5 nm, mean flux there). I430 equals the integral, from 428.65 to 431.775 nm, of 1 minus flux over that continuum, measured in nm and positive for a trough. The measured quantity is 0.31 nm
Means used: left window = 6.38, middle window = 5.69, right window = 6.28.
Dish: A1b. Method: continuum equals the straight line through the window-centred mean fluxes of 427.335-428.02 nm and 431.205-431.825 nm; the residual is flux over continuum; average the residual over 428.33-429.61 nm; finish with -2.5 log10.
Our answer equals 0.117 mag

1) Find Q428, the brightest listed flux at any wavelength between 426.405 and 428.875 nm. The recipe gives 7.192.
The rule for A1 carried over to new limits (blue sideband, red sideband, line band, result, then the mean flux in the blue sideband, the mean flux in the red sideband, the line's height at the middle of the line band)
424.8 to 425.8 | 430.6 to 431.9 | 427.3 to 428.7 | -0.19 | 5.94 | 5.82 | 5.89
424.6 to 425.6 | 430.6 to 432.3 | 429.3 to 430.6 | 0.09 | 5.9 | 5.93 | 5.93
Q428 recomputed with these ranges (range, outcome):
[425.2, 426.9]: 7.237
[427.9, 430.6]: 6.935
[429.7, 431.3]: 6.732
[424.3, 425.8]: 6.905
